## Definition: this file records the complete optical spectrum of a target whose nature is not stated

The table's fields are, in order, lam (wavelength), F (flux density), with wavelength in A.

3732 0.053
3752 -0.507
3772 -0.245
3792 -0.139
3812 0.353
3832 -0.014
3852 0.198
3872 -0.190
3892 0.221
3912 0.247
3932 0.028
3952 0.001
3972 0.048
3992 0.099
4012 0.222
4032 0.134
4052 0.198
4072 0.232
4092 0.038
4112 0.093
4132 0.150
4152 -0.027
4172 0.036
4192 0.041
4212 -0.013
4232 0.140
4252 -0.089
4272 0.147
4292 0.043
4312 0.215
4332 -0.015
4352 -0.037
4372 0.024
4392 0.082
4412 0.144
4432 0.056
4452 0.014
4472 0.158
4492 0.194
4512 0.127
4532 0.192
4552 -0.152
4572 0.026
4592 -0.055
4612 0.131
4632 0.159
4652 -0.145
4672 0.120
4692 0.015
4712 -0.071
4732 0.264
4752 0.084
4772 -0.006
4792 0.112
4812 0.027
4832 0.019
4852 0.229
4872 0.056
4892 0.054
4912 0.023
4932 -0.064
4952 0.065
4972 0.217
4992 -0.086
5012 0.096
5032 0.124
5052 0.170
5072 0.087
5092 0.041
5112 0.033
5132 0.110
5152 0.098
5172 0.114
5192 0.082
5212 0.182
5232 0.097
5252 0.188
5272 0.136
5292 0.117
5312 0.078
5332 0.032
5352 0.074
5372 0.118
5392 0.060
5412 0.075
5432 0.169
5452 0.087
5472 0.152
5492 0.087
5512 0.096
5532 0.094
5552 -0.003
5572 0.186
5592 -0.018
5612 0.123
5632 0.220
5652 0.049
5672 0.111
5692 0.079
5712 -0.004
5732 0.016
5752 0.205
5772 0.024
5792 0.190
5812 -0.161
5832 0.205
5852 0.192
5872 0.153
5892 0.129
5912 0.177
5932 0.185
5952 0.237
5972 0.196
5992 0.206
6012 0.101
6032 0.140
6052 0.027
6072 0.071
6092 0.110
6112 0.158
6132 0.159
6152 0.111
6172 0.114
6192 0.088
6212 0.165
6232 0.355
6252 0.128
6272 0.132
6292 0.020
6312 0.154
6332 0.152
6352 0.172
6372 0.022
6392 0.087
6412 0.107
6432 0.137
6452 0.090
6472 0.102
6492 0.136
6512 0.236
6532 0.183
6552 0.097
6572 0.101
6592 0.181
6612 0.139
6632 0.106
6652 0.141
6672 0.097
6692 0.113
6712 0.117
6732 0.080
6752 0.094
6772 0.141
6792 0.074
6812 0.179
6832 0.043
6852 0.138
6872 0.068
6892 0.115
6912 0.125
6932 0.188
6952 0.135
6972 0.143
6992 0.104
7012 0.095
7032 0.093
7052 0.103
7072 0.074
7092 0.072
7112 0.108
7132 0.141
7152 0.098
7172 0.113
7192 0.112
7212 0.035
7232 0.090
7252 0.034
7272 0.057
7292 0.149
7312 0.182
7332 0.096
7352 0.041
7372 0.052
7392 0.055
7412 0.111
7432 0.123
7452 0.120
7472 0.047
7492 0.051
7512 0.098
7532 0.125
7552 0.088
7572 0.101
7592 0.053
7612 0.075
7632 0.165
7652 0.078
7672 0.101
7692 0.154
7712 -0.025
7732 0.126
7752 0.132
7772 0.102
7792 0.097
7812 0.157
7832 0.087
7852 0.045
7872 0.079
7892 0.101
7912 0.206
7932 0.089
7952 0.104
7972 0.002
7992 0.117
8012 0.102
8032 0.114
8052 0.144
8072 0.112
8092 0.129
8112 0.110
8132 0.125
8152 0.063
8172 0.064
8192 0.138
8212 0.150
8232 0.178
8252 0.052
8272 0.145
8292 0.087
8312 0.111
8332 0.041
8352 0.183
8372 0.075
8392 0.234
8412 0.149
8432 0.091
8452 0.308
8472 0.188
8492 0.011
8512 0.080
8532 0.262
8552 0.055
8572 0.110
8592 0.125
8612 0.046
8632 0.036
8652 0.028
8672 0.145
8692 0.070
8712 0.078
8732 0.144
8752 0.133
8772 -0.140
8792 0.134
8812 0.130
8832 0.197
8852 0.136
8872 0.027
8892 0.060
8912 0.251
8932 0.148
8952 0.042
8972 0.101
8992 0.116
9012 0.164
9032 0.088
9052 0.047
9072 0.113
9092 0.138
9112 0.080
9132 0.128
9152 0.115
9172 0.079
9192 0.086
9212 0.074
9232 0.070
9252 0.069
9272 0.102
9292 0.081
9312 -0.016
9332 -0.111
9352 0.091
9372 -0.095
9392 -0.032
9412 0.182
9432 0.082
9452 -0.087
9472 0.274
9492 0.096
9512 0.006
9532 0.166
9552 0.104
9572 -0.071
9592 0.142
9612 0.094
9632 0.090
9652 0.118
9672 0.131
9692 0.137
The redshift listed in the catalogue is 0.30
